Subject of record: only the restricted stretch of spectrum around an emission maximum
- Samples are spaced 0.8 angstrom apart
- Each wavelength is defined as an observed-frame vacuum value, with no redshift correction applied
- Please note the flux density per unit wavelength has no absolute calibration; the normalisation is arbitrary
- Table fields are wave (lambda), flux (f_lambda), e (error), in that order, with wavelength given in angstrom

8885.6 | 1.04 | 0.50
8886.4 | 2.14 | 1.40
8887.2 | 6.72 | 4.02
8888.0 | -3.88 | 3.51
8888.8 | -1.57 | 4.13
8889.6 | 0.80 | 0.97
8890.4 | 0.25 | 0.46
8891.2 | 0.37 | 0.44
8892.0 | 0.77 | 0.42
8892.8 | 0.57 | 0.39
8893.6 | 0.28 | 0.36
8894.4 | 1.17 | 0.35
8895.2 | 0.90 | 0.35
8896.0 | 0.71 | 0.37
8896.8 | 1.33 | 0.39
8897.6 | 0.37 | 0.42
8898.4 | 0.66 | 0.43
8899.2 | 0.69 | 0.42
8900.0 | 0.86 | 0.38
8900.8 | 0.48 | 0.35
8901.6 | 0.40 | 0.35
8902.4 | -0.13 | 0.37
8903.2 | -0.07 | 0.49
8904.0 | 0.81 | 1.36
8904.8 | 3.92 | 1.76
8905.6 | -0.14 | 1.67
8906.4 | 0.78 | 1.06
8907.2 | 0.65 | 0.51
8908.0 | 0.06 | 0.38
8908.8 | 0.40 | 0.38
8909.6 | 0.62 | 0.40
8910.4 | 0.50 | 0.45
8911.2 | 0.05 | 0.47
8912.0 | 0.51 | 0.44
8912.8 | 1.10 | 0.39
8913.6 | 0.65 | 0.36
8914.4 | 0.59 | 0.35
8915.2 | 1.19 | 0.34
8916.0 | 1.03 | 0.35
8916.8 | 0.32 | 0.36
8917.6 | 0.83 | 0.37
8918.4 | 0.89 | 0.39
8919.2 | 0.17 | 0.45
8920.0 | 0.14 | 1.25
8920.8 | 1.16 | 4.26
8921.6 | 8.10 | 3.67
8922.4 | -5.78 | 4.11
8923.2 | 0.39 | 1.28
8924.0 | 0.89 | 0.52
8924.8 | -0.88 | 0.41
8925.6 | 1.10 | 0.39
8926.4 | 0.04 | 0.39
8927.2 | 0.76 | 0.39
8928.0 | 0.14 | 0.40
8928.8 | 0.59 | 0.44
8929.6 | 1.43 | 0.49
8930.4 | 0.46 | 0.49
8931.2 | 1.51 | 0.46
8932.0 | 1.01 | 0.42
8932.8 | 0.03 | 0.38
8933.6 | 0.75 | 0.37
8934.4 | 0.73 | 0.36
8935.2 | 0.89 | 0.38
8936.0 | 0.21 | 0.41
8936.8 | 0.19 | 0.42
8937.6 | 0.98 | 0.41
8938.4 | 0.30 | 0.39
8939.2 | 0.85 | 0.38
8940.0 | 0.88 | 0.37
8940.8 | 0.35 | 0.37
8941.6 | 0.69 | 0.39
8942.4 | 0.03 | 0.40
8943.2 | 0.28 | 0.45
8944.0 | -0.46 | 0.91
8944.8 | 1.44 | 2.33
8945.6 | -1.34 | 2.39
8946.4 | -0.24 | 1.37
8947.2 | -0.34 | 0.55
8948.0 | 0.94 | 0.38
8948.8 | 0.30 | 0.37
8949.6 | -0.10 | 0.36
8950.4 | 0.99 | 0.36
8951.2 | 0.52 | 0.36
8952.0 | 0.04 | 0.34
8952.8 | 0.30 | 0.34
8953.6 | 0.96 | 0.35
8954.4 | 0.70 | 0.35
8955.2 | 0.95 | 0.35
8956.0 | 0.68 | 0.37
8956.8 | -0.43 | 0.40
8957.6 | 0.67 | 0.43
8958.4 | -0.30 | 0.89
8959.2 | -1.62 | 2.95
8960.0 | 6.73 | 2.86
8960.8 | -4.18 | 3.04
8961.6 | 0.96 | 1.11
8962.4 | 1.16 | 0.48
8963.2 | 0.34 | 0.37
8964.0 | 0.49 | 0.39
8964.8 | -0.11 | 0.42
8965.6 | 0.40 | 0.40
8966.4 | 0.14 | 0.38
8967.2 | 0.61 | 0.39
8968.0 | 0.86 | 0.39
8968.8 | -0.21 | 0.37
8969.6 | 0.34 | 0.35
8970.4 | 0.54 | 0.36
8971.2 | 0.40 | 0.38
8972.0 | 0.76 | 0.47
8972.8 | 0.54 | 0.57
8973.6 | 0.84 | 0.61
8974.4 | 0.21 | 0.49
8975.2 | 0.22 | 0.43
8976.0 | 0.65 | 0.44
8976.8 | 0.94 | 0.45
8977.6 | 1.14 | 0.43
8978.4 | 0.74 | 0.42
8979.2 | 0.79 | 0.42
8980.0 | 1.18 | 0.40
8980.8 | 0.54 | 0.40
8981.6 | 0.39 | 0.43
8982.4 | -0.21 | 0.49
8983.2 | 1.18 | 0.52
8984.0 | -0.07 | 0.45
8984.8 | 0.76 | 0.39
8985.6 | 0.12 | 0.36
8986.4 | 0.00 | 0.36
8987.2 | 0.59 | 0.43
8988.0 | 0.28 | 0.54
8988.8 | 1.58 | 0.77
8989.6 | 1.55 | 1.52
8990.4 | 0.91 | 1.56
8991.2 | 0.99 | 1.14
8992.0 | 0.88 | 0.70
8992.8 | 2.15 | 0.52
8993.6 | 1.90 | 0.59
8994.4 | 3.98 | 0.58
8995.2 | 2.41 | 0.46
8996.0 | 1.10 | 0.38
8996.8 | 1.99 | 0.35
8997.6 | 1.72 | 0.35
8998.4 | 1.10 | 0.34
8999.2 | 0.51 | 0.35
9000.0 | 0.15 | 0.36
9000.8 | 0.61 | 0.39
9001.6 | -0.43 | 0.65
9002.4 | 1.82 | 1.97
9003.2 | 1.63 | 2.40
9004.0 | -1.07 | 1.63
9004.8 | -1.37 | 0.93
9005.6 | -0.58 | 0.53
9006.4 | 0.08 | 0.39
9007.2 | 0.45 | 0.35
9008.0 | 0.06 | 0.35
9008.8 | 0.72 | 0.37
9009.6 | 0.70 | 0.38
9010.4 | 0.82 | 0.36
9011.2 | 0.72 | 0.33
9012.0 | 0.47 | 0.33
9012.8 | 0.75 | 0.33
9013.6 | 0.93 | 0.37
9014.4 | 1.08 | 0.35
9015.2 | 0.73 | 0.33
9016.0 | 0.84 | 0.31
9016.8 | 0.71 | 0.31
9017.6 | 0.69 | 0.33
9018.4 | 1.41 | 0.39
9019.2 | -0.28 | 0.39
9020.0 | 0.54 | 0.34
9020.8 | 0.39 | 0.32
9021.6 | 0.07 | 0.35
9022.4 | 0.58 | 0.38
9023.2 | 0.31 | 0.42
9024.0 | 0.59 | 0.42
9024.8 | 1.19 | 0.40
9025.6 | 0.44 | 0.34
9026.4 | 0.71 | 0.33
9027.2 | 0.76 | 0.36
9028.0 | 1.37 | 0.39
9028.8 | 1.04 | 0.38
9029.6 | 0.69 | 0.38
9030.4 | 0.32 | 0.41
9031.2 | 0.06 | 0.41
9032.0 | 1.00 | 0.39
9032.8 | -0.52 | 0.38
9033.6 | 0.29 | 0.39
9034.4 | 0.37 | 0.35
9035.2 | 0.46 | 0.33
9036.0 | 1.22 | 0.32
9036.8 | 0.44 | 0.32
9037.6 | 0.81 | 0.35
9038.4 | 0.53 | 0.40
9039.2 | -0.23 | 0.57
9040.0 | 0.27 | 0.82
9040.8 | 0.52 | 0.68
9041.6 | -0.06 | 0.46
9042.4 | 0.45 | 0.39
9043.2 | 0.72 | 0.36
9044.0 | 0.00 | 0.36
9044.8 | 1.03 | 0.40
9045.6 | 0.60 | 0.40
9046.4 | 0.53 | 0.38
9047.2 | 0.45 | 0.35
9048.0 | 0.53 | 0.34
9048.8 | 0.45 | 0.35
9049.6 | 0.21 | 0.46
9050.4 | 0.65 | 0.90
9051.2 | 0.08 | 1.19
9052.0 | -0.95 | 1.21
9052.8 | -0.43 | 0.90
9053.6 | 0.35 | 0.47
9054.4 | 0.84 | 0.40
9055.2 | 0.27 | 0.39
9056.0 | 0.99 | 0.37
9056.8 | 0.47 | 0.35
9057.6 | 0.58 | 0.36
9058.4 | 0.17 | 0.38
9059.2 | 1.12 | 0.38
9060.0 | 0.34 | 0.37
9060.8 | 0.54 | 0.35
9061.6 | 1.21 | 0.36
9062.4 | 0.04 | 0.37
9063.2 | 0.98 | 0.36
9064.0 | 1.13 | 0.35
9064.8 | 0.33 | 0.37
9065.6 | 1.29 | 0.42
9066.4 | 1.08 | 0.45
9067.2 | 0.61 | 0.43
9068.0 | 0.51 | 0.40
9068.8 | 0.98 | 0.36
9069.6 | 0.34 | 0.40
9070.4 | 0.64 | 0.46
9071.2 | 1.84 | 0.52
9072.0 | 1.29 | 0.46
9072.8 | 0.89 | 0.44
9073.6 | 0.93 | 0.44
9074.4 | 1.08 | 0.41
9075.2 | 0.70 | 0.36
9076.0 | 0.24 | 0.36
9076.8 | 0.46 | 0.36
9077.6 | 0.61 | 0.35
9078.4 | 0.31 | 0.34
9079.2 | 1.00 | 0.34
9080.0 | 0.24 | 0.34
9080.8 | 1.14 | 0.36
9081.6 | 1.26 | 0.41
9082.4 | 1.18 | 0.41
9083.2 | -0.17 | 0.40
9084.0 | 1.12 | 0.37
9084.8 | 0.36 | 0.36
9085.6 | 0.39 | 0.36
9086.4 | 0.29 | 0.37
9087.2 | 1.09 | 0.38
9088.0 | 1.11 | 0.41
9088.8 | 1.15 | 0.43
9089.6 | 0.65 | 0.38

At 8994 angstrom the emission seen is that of H-gamma 4340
